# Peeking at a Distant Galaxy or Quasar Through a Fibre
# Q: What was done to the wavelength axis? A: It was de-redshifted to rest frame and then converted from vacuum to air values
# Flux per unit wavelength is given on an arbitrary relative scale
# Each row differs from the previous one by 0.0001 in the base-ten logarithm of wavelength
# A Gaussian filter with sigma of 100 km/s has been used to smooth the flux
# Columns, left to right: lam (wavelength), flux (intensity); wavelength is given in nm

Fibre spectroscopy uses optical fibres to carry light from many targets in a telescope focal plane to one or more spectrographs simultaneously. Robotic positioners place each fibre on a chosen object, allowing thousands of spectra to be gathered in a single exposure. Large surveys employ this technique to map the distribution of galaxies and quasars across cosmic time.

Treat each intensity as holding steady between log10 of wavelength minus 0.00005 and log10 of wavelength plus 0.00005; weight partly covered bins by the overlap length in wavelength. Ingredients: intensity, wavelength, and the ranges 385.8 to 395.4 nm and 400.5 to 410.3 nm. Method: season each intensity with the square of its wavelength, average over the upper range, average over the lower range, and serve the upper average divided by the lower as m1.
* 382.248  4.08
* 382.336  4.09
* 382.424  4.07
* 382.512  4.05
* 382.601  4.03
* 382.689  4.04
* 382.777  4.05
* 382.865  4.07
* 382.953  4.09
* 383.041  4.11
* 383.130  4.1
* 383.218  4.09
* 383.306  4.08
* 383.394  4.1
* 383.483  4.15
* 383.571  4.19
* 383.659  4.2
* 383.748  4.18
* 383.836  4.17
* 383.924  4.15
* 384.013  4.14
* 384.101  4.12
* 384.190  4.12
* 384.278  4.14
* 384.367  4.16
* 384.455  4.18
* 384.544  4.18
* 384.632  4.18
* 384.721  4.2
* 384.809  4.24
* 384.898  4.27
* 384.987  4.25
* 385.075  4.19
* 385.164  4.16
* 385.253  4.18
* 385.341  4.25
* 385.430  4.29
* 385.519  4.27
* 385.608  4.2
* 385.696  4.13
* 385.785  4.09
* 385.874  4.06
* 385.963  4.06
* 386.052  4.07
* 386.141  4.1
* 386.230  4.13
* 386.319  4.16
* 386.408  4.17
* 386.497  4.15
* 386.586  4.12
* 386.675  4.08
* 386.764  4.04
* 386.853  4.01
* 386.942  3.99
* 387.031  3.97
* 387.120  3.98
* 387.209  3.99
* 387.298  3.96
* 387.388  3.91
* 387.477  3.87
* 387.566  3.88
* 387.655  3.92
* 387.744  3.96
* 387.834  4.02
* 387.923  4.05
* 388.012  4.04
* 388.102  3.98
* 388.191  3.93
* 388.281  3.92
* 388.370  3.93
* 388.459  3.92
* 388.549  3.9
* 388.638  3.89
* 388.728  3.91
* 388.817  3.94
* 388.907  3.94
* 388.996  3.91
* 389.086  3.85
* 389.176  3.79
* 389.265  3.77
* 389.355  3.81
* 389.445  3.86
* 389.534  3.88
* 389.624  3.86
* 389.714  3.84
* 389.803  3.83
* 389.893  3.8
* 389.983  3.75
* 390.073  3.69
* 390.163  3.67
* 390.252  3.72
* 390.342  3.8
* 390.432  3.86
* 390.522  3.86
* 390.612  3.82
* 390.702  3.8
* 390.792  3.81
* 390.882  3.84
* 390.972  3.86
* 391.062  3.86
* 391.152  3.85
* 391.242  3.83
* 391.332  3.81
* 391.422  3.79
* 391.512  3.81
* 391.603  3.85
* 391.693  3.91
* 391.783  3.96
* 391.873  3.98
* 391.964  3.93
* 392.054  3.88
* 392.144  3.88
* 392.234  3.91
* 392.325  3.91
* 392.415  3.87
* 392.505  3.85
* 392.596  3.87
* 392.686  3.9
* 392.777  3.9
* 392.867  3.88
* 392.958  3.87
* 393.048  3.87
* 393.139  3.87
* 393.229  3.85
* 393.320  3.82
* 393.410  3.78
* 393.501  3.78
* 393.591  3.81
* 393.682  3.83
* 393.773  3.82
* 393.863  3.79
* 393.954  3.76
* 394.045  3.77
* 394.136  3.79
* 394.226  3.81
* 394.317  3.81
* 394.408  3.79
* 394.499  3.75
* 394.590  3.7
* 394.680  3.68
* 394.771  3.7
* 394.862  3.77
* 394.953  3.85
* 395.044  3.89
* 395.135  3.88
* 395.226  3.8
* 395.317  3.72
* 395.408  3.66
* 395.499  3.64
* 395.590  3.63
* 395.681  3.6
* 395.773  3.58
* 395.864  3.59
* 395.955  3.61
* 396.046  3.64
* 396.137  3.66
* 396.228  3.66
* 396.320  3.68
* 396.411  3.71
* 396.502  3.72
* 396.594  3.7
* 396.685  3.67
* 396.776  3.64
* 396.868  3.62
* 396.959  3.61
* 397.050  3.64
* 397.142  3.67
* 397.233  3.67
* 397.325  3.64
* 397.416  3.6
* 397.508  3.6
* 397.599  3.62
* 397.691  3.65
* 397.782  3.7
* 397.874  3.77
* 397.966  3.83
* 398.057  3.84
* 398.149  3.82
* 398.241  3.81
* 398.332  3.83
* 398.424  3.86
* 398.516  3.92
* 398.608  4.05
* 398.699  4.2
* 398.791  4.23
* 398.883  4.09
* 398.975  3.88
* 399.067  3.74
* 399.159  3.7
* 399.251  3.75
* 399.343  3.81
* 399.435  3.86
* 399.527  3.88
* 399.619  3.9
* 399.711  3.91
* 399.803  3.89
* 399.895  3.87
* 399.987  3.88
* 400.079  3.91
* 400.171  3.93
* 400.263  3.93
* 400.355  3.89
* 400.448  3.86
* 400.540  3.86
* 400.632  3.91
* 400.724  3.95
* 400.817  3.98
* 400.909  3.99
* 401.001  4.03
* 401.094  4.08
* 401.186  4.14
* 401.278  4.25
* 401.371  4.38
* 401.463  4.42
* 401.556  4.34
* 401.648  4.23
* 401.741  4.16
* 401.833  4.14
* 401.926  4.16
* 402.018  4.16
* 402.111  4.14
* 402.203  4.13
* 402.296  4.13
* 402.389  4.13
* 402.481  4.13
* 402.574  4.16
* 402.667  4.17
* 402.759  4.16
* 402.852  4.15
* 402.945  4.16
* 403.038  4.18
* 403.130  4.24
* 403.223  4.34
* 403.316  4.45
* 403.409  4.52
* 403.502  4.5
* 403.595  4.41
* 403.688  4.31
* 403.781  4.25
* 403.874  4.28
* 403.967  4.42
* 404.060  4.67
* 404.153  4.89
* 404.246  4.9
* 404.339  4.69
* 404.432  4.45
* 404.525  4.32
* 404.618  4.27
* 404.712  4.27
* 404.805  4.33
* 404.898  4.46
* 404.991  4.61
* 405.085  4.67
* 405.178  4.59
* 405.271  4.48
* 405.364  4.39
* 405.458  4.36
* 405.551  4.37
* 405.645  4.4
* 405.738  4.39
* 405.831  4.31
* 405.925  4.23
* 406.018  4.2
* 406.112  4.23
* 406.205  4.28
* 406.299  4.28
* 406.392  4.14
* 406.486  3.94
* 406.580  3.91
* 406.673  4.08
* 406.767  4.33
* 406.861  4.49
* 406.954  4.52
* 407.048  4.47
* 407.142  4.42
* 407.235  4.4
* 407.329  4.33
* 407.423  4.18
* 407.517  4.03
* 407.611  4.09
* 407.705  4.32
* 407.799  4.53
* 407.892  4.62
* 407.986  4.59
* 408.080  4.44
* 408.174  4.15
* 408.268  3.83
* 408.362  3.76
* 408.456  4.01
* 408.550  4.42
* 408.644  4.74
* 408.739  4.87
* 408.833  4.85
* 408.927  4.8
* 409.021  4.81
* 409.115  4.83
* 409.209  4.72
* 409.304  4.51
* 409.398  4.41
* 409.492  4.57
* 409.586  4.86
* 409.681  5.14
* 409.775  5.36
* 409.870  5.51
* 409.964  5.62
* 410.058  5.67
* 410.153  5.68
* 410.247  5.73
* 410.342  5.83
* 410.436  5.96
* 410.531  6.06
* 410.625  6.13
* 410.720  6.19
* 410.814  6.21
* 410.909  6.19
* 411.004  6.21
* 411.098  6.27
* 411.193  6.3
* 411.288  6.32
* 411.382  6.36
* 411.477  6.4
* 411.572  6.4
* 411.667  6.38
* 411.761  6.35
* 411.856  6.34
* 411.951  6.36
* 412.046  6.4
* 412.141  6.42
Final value 1.23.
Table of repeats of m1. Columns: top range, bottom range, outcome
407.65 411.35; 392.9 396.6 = 1.48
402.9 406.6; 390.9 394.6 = 1.21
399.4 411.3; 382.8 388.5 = 1.22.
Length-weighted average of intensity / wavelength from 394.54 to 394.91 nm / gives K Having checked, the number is 3.72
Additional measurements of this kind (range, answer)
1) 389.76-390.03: 3.78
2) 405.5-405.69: 4.38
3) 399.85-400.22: 3.9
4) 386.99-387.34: 3.98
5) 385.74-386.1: 4.06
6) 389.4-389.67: 3.87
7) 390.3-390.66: 3.83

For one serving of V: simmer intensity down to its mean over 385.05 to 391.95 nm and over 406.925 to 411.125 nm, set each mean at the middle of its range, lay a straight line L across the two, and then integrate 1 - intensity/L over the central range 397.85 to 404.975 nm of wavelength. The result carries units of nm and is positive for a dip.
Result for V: 0.70 nm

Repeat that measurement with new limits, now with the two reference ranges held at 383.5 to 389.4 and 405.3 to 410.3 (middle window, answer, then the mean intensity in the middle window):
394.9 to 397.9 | 0.42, 3.68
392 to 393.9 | 0.16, 3.86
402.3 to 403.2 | 0.05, 4.17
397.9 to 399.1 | 0.11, 3.93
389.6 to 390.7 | 0.09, 3.79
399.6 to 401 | 0.14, 3.92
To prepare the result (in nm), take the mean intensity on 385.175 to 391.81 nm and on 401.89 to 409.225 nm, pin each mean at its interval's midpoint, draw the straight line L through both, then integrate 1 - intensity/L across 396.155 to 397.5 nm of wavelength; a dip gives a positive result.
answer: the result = 0.16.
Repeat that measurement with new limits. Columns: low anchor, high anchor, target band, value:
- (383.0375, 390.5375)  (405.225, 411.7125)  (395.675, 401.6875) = 0.876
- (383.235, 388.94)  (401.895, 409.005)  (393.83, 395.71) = 0.200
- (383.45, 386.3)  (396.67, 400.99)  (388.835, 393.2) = 0.186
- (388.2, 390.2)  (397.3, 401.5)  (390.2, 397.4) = 0.179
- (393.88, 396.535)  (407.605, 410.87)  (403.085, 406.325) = 0.106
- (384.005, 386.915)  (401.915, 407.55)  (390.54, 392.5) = 0.160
